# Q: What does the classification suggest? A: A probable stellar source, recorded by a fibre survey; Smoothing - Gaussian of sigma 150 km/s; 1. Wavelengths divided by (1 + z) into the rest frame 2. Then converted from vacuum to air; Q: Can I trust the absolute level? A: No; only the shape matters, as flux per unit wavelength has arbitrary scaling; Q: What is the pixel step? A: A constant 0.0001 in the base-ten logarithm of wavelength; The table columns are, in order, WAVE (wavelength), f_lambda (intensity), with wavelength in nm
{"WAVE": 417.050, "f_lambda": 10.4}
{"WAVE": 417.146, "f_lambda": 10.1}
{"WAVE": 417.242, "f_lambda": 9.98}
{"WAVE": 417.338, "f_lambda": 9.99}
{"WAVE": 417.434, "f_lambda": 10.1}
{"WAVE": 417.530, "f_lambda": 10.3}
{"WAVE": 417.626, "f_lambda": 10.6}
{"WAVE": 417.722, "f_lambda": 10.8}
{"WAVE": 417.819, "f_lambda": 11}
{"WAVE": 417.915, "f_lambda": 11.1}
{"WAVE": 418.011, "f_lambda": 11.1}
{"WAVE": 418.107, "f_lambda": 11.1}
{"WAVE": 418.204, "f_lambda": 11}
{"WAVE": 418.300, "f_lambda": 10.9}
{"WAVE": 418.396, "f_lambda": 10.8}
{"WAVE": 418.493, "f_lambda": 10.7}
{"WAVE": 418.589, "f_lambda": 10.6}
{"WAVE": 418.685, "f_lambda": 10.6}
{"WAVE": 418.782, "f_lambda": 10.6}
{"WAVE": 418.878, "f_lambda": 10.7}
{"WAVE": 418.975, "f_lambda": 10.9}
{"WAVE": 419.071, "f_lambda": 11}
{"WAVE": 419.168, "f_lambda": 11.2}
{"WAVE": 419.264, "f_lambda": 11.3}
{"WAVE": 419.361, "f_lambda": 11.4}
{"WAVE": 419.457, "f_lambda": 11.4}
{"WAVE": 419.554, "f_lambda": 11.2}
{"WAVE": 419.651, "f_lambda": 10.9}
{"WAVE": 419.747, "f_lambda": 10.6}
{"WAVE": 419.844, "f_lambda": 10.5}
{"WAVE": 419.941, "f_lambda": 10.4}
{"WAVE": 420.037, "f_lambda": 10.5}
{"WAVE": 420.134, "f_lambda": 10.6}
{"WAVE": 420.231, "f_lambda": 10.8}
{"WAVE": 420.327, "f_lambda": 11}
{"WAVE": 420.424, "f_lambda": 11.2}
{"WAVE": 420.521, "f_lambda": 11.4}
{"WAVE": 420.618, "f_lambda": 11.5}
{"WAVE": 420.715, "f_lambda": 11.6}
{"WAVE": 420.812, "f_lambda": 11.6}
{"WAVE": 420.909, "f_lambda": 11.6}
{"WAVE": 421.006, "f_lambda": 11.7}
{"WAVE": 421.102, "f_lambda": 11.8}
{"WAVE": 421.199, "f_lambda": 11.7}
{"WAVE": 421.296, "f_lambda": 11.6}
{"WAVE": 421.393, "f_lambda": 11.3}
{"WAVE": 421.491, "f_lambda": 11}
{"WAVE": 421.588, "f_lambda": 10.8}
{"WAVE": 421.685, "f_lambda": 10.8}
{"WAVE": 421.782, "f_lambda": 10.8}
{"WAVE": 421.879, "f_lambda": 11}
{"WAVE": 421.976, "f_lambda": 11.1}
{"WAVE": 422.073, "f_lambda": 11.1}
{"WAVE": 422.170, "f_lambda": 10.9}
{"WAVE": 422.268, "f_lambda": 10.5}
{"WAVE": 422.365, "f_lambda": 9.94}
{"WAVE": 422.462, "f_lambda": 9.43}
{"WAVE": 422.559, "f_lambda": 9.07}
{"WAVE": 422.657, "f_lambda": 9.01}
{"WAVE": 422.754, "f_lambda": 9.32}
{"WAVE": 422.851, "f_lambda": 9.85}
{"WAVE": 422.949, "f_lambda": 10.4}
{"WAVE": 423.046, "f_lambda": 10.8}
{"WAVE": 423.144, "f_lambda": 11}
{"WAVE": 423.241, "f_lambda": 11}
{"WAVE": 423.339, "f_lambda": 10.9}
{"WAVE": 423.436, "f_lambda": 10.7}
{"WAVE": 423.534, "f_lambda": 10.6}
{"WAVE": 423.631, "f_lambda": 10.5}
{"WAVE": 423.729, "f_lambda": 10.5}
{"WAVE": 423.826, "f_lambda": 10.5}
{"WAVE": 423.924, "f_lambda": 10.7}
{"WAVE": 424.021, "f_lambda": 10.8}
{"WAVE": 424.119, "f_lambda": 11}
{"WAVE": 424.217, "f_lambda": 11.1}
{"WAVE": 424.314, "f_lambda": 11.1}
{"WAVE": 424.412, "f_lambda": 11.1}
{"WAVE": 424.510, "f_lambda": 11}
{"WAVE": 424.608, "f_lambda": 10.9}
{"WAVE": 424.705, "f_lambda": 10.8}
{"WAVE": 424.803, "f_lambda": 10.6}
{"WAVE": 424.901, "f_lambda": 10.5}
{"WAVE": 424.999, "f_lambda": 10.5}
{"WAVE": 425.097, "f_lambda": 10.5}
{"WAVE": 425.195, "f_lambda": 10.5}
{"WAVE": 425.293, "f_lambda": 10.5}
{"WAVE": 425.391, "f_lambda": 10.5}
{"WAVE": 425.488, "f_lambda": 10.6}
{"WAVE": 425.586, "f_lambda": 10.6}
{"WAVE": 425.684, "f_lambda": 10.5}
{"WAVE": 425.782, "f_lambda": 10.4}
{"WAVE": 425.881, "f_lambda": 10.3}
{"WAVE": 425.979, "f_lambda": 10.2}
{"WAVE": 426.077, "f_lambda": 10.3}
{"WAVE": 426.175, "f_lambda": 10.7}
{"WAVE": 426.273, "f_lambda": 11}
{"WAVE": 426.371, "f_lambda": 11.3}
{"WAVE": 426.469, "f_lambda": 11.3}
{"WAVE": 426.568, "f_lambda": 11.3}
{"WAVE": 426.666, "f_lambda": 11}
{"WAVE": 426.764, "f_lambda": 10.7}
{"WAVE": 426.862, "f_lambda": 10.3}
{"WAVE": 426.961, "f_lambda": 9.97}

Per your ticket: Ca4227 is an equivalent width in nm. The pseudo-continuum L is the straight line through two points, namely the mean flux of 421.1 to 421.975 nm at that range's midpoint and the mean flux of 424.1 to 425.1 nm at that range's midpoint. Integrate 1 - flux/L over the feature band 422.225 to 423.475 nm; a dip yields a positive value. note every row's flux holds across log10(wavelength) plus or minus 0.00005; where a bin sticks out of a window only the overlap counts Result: 0.10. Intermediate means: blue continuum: 11.2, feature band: 10.1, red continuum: 10.8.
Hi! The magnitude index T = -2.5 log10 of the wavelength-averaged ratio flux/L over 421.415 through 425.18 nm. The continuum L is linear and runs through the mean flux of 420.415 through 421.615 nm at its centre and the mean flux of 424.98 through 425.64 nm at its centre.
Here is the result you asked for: 0.04 mag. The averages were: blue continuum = 11.5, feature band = 10.6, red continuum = 10.5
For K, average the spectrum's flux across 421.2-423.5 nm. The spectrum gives 10.6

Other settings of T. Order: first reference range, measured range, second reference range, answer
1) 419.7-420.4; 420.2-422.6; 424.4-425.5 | -0.04 mag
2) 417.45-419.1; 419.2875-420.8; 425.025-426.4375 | -0.03 mag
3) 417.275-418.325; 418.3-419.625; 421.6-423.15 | -0.03 mag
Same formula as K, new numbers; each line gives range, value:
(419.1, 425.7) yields 10.8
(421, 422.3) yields 11.1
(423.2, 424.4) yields 10.8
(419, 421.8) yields 11.1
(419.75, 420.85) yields 11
